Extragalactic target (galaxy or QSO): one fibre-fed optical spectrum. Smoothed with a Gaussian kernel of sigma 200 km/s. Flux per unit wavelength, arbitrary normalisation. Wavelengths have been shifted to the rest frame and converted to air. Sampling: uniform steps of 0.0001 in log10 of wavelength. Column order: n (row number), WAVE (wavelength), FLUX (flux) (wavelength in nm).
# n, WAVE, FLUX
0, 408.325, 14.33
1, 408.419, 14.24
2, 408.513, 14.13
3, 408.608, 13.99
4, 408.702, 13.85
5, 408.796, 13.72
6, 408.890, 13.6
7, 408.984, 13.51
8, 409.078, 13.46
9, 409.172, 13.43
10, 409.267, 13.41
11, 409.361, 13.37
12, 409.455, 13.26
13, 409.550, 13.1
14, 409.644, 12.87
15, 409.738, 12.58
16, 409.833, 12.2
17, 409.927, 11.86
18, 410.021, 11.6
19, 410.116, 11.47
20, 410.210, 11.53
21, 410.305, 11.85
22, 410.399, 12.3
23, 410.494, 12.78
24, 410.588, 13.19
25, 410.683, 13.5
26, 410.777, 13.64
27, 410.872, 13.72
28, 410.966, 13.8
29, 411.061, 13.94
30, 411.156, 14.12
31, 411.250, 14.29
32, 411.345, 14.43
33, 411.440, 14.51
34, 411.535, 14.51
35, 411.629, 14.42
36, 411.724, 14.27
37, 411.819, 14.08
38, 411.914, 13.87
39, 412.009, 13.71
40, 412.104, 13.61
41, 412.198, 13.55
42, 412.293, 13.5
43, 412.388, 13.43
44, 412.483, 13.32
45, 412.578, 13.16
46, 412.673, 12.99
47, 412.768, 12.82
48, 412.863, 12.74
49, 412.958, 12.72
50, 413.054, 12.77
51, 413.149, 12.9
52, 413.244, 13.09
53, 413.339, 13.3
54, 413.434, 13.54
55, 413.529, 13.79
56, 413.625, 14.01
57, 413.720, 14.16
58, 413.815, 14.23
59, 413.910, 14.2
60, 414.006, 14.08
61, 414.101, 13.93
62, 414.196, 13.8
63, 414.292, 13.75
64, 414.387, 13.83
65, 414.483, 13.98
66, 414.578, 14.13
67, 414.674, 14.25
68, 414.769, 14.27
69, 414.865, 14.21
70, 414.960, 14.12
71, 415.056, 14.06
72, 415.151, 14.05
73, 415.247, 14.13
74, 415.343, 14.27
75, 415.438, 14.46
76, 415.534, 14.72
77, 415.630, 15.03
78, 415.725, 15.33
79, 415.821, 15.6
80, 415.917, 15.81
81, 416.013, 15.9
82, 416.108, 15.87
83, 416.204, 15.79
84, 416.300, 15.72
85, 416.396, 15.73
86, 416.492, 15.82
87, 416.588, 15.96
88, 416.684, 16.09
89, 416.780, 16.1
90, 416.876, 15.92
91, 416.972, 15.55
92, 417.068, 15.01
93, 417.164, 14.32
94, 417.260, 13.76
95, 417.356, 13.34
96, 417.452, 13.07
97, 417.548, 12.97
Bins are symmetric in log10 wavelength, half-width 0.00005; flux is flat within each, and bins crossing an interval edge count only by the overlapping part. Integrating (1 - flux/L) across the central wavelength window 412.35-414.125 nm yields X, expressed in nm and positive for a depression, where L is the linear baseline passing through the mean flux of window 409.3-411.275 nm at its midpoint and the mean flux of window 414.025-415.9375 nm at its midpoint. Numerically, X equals 0.05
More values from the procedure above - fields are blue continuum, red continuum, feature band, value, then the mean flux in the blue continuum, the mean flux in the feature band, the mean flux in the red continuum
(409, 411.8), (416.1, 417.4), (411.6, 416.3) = 0.120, 13.2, 14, 15.3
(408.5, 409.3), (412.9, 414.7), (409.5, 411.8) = 0.078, 13.6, 13.2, 13.7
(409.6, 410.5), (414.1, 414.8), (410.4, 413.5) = -0.162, 12.1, 13.6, 14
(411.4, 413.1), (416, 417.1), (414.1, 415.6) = 0.077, 13.5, 14.1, 15.8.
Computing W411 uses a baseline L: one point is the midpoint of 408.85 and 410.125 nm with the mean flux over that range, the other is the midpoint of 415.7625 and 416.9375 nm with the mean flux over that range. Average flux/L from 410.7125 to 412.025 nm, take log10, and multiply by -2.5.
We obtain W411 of -0.03 mag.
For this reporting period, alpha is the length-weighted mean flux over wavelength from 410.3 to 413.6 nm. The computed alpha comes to 13.5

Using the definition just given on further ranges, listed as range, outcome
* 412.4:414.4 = 13.5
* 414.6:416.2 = 14.8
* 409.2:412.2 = 13.3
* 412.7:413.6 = 13.1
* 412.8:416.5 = 14.3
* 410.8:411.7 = 14.2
